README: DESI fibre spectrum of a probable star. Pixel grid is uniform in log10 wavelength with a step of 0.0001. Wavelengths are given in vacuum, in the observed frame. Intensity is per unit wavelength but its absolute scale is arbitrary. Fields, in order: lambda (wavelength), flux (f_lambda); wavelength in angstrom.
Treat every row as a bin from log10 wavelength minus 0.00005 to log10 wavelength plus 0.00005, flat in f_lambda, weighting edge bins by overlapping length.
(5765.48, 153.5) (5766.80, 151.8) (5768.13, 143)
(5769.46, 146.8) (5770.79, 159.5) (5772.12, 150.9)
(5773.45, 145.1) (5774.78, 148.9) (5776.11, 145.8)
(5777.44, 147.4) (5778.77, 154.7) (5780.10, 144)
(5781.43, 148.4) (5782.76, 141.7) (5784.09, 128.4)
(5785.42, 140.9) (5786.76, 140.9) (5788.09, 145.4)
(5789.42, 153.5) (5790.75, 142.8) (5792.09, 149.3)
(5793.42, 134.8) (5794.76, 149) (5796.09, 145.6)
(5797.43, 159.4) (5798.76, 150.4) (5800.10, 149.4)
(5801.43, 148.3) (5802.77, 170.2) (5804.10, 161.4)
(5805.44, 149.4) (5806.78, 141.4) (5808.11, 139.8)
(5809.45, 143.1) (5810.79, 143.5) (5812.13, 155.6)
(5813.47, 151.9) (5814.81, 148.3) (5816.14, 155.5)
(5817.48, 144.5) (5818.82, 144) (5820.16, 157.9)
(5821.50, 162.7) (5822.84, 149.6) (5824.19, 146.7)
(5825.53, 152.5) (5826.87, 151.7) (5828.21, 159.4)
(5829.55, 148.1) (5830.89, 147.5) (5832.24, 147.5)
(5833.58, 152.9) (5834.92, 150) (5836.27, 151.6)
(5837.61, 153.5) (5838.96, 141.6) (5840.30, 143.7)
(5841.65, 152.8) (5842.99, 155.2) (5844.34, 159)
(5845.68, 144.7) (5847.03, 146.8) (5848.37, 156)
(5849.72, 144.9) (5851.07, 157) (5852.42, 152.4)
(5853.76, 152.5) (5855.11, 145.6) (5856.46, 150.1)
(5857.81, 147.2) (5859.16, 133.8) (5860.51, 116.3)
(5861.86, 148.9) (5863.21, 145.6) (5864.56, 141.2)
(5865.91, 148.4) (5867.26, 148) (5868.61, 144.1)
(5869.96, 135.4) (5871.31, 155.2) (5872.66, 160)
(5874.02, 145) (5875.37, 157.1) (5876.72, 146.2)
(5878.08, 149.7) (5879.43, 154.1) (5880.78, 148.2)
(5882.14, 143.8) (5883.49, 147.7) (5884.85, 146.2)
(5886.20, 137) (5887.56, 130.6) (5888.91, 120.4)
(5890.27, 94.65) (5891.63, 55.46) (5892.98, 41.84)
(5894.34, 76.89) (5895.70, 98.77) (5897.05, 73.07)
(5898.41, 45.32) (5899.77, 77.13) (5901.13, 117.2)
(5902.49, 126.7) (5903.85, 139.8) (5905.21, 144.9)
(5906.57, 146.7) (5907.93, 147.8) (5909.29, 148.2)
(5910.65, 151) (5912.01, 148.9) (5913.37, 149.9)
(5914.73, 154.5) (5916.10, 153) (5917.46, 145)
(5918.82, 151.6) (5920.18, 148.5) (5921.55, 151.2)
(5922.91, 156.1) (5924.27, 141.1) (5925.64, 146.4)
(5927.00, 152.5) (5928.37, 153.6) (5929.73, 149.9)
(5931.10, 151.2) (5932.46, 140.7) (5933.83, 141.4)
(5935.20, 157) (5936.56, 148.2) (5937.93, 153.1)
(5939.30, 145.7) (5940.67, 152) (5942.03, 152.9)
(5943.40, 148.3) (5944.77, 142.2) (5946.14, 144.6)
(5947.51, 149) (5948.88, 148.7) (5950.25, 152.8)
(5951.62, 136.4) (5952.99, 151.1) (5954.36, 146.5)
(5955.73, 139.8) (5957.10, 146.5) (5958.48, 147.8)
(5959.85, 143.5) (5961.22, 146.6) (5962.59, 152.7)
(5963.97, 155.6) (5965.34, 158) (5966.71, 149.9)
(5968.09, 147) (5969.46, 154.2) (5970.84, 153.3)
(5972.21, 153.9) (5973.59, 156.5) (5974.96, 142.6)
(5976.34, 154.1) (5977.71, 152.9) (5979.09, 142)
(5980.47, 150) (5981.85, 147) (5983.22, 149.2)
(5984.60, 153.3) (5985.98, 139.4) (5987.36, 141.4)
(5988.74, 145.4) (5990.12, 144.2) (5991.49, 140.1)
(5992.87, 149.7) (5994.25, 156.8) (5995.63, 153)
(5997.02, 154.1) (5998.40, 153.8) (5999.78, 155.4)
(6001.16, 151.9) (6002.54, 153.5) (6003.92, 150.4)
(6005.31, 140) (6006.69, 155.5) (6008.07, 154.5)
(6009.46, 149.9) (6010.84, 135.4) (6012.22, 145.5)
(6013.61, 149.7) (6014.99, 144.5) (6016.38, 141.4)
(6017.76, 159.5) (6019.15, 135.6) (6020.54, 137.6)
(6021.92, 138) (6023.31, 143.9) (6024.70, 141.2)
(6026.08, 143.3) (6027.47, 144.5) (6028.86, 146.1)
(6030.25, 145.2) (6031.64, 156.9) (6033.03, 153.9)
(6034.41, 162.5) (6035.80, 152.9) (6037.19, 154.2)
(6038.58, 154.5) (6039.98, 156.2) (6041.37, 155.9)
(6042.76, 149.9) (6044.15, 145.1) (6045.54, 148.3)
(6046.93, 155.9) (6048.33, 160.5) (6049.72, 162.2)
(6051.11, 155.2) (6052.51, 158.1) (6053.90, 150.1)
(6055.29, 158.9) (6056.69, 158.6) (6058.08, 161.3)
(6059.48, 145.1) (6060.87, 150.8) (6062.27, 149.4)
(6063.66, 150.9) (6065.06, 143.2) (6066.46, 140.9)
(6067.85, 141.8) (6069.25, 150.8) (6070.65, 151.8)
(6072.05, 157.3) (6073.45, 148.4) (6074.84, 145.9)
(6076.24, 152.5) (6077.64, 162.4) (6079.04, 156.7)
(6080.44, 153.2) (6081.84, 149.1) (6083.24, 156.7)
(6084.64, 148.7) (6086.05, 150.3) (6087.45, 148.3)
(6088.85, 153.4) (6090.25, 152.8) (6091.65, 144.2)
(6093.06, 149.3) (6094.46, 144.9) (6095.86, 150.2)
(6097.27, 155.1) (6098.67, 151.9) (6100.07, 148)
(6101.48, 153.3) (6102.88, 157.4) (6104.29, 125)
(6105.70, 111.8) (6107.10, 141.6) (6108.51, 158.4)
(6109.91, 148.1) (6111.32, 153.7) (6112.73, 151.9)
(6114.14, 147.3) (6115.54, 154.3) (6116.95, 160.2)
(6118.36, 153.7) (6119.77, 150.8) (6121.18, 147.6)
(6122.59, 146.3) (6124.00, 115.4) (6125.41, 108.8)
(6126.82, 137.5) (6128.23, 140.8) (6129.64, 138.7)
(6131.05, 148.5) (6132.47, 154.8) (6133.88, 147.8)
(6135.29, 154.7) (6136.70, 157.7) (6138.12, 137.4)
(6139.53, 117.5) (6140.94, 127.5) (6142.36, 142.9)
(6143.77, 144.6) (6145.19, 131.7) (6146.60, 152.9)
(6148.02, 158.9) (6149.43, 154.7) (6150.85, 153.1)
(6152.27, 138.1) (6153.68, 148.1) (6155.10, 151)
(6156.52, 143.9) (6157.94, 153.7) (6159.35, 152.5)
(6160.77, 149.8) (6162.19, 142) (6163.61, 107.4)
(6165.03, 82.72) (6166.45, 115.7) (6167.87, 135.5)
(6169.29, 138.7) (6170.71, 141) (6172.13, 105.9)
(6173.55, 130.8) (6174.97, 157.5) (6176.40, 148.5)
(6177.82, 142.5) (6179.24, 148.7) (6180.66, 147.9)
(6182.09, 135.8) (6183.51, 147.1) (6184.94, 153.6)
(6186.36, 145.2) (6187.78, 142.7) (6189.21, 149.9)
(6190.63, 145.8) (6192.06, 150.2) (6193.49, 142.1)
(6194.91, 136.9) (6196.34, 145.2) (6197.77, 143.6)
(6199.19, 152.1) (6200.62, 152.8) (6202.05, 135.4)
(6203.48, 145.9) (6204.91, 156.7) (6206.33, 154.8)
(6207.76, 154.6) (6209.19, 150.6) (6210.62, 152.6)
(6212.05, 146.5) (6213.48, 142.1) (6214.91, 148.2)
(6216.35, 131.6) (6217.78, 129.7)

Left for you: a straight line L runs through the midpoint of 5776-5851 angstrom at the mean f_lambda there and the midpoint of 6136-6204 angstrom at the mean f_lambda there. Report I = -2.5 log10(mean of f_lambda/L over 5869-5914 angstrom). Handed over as 0.17 mag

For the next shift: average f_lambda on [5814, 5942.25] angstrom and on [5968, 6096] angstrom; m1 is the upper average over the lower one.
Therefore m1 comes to 1.1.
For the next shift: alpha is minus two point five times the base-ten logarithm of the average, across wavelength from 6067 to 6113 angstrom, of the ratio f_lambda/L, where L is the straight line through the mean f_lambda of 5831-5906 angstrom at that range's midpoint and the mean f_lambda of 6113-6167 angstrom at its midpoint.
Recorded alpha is -0.07 mag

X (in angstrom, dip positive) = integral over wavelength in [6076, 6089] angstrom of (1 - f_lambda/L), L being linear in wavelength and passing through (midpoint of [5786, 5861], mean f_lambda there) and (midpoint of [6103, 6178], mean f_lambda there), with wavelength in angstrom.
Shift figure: -0.98 angstrom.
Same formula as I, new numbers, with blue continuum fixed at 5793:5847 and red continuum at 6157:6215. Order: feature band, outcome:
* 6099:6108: 0.03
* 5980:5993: 0.01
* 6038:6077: -0.05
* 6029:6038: -0.06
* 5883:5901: 0.48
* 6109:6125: -0.03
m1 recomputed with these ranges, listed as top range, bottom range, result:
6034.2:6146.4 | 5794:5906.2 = 1.06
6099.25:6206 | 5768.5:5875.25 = 0.96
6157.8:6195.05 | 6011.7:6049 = 0.93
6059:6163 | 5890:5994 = 1.05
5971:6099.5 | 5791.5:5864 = 1.01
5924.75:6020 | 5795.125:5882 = 1.00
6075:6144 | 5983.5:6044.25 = 0.98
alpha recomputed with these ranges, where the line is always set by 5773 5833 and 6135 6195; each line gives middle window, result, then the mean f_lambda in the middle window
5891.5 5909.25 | 0.39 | 103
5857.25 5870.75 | 0.05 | 141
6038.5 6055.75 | -0.08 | 155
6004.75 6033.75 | -0.01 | 146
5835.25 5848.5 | -0.02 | 150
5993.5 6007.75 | -0.06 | 152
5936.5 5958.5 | -0.01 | 147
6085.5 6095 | -0.05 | 149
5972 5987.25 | -0.03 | 149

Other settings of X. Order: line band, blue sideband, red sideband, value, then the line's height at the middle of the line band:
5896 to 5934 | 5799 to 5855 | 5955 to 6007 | 3.2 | 150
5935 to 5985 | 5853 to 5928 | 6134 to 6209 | -4.7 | 136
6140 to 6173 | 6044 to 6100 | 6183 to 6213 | 2.5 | 149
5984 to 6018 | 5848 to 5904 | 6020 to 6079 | -0.8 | 145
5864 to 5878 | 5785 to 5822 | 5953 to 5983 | 0.1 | 149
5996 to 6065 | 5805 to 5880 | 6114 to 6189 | -3.0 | 144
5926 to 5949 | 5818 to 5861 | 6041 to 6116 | 0.1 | 150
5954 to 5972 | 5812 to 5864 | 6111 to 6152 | -0.3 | 147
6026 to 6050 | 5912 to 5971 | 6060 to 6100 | -0.4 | 150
